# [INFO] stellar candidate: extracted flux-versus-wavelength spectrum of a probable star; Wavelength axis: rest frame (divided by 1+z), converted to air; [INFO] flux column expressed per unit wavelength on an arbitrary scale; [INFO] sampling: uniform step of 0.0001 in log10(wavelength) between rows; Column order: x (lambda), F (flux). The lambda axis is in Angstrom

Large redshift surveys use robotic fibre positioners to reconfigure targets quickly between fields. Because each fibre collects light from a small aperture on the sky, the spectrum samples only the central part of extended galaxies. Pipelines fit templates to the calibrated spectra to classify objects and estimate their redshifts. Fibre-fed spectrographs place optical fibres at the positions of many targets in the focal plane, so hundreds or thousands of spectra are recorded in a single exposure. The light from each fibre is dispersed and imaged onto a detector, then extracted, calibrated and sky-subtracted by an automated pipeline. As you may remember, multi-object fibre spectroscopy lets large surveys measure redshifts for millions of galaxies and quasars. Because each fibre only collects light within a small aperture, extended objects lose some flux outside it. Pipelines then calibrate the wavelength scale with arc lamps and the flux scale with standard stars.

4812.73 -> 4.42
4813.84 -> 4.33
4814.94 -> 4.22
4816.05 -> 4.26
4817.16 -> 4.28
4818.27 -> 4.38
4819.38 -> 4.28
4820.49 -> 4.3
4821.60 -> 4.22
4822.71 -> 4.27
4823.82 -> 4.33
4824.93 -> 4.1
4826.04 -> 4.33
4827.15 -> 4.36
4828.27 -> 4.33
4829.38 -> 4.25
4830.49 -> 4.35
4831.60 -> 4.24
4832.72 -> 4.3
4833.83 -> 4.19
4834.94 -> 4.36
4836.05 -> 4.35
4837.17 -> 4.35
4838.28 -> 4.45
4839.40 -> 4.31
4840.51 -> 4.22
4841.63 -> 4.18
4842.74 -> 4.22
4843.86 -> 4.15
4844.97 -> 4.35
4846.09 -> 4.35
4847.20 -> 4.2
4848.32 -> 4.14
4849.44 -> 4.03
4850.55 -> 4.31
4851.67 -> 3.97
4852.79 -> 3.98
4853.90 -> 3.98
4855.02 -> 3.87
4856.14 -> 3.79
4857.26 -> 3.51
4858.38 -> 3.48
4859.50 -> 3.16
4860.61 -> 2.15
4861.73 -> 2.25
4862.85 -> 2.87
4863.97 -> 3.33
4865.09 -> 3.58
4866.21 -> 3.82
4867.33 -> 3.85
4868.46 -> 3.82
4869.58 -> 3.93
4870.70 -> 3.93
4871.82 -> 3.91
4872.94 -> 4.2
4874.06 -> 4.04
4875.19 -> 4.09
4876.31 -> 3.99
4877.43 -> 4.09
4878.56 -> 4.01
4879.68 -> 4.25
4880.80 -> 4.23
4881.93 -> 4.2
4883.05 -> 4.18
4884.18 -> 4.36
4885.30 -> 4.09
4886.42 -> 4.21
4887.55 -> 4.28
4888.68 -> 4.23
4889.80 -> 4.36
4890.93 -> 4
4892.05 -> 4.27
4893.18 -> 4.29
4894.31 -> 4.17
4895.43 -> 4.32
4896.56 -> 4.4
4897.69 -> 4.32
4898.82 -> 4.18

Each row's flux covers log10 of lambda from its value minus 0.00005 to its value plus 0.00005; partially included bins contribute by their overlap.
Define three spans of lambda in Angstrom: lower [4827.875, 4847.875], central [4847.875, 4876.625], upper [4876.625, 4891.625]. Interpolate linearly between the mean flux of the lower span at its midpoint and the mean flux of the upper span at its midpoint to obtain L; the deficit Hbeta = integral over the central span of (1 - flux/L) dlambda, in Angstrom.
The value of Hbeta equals 3.7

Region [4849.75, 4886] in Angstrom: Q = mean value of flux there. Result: 3.79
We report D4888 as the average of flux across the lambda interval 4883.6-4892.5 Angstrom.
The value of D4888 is 4.23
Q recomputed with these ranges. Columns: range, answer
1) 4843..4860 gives 3.96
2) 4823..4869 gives 3.96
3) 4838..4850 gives 4.23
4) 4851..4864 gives 3.37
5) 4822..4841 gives 4.3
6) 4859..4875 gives 3.5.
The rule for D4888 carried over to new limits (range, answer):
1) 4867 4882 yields 4.03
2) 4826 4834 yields 4.29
